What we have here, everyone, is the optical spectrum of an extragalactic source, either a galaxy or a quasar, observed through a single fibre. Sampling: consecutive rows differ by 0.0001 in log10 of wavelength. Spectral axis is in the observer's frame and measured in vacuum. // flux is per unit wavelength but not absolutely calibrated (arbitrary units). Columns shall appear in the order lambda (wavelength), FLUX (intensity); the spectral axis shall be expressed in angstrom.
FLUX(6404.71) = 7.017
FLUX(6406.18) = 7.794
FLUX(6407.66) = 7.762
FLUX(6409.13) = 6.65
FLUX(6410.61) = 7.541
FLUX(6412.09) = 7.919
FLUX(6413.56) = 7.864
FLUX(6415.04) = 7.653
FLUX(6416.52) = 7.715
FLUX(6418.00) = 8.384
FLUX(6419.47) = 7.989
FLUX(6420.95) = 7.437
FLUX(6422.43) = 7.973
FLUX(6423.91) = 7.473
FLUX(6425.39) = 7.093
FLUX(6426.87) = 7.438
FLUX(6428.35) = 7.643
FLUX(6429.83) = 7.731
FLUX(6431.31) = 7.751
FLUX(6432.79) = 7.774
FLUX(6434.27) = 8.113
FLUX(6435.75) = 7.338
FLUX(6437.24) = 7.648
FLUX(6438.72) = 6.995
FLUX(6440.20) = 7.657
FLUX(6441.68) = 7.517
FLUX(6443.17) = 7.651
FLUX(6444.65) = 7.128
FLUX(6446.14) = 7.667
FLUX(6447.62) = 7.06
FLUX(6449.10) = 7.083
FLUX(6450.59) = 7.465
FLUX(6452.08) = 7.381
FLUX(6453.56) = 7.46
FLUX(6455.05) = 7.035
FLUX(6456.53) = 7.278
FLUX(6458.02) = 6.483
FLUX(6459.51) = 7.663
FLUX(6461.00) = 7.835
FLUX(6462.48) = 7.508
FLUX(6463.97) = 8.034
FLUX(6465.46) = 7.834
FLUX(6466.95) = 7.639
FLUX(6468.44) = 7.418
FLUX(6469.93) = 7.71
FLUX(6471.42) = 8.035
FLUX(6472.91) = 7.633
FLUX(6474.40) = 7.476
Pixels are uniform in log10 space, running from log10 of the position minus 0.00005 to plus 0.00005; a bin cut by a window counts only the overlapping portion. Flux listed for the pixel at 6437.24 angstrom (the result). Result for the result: 7.648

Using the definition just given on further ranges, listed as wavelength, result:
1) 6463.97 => 8.034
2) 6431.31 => 7.751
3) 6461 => 7.835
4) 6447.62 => 7.06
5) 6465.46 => 7.834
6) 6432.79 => 7.774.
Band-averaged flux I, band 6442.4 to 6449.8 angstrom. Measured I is 7.32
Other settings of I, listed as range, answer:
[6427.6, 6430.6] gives 7.69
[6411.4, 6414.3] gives 7.9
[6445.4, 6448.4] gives 7.38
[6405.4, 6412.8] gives 7.53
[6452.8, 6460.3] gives 7.19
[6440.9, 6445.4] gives 7.42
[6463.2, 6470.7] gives 7.72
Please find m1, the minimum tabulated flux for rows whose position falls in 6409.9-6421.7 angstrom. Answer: 7.437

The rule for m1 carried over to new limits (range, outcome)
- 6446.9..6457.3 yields 7.035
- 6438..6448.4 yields 6.995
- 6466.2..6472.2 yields 7.418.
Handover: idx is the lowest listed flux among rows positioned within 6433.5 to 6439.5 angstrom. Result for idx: 6.995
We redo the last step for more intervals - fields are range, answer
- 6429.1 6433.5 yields 7.731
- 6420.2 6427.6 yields 7.093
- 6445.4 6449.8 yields 7.06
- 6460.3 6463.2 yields 7.508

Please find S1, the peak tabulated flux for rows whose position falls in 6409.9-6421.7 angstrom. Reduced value 8.384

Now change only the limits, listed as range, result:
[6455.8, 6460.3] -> 7.663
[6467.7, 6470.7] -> 7.71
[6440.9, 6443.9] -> 7.651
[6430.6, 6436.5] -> 8.113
